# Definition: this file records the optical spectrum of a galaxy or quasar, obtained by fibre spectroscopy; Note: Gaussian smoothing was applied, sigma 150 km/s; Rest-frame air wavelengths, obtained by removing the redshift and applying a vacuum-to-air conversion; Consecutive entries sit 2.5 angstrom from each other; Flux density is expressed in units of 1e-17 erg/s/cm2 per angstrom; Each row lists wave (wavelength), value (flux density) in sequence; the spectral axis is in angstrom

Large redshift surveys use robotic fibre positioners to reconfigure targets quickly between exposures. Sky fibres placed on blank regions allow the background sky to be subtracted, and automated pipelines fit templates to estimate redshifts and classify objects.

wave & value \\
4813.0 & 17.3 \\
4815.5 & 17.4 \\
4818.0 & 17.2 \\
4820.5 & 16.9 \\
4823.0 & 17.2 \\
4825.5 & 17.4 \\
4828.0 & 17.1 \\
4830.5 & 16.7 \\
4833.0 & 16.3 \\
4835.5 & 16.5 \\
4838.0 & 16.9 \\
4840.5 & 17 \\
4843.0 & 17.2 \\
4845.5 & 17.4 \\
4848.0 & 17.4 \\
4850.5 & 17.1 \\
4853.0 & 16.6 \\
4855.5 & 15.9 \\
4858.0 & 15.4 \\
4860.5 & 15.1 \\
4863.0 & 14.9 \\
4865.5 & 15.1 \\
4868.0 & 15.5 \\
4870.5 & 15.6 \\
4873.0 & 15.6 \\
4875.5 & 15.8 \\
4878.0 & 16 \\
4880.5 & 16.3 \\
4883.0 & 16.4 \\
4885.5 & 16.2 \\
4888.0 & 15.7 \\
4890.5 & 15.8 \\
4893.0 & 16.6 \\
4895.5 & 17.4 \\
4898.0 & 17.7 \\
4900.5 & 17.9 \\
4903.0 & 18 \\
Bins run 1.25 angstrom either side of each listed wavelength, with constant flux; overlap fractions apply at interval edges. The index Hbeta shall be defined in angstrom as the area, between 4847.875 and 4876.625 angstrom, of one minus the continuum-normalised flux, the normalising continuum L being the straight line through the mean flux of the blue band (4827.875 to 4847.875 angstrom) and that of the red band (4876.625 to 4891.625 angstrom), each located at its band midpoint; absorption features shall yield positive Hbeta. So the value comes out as 1.2 angstrom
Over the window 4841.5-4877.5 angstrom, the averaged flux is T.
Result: 16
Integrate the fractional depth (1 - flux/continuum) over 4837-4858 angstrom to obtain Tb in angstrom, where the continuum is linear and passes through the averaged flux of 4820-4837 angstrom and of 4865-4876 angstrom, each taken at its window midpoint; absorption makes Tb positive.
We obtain -0.8 angstrom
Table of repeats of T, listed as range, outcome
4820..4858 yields 16.9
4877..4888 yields 16.2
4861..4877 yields 15.4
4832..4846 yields 16.9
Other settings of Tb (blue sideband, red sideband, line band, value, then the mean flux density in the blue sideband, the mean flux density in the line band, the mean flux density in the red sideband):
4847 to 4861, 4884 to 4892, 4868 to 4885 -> 0.1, 16.3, 15.9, 15.9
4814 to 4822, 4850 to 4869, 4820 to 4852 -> -1.0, 17.2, 17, 15.6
